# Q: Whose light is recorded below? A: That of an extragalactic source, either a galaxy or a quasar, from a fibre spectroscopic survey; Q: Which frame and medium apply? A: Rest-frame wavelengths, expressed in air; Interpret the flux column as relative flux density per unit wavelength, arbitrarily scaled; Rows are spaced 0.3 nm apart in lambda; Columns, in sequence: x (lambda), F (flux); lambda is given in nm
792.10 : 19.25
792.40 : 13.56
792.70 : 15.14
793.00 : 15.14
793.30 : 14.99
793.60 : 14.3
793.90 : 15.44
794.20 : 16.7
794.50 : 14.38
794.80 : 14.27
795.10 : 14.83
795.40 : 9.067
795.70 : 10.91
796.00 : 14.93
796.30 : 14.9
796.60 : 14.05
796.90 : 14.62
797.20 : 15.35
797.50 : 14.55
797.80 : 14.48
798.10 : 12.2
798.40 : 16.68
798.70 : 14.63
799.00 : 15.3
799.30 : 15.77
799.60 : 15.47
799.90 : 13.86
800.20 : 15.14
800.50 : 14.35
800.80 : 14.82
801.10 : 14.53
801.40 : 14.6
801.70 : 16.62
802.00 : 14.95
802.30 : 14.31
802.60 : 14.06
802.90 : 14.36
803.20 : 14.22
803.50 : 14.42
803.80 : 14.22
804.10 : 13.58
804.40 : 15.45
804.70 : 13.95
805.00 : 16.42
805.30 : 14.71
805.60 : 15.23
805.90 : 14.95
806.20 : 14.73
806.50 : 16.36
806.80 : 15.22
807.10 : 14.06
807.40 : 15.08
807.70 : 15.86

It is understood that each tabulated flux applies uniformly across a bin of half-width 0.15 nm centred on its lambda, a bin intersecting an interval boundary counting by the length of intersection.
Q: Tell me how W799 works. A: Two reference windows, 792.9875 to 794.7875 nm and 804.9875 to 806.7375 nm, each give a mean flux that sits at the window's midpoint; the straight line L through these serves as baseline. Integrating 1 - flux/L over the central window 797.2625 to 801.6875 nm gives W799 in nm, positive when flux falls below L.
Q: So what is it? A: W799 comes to 0.11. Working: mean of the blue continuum 15.1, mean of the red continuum 15.3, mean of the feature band 14.8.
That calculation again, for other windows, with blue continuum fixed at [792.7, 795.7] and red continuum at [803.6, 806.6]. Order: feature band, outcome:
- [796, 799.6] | -0.09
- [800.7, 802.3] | -0.04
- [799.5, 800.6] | -0.01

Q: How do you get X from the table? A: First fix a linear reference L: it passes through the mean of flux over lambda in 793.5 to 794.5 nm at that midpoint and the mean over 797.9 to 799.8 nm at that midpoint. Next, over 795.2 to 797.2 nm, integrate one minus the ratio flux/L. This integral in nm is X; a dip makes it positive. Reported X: 0.249 nm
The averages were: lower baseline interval 15.4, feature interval 13.3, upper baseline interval 15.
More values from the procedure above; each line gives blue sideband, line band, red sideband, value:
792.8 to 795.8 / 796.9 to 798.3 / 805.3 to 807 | 0.01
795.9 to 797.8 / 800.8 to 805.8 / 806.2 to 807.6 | 0.09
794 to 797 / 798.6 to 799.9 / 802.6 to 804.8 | -0.10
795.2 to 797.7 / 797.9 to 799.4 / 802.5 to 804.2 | -0.12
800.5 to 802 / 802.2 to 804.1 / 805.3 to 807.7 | 0.11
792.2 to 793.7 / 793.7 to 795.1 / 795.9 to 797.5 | -0.03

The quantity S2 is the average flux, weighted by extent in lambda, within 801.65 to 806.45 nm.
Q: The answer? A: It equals 14.8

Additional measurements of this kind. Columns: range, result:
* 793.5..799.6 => 14.4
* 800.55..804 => 14.6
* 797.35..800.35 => 14.8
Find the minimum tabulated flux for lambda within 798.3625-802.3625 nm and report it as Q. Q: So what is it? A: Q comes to 13.86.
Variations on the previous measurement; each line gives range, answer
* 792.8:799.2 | 9.067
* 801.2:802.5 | 14.31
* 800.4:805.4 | 13.58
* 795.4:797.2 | 10.91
